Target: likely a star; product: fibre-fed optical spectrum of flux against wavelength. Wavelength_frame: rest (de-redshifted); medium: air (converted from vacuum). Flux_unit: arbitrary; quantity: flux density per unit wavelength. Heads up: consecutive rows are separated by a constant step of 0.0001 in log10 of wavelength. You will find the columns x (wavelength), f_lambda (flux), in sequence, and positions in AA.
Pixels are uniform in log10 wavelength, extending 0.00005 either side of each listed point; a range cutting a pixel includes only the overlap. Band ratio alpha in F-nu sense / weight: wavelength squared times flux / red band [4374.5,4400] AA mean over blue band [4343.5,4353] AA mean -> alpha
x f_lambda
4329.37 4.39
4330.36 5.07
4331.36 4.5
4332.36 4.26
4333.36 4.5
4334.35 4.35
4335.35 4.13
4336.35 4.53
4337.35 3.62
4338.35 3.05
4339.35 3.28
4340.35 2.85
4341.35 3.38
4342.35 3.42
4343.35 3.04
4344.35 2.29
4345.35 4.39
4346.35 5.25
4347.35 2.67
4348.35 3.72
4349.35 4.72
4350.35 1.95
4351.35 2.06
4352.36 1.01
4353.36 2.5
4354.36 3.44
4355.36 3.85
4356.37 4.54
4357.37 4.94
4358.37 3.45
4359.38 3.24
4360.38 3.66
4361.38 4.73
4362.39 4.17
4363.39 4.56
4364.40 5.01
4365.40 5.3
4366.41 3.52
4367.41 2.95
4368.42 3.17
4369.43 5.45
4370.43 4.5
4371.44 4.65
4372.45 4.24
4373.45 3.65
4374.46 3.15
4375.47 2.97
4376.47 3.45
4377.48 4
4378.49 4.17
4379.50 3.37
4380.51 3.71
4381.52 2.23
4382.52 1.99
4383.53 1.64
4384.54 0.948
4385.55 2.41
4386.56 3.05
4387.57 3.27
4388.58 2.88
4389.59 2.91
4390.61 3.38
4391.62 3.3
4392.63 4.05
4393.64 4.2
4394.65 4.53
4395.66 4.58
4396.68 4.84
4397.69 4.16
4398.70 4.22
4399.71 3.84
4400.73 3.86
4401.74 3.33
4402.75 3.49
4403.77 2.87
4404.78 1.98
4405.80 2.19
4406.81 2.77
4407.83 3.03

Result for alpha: 1.1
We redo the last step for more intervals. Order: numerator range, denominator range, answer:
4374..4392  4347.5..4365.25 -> 0.82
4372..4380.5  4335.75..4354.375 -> 1.14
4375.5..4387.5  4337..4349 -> 0.84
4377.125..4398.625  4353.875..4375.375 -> 0.82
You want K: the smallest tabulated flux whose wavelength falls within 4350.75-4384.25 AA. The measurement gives 1.01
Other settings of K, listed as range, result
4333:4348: 2.29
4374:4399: 0.948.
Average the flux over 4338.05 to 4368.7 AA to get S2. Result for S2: 3.56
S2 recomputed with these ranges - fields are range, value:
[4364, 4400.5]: 3.6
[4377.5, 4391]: 2.8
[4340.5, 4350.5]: 3.52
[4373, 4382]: 3.41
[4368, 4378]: 3.93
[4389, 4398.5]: 3.99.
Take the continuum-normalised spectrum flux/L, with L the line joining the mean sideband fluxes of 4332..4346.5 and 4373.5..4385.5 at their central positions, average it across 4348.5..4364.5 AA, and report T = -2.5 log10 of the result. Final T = -0.08 mag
